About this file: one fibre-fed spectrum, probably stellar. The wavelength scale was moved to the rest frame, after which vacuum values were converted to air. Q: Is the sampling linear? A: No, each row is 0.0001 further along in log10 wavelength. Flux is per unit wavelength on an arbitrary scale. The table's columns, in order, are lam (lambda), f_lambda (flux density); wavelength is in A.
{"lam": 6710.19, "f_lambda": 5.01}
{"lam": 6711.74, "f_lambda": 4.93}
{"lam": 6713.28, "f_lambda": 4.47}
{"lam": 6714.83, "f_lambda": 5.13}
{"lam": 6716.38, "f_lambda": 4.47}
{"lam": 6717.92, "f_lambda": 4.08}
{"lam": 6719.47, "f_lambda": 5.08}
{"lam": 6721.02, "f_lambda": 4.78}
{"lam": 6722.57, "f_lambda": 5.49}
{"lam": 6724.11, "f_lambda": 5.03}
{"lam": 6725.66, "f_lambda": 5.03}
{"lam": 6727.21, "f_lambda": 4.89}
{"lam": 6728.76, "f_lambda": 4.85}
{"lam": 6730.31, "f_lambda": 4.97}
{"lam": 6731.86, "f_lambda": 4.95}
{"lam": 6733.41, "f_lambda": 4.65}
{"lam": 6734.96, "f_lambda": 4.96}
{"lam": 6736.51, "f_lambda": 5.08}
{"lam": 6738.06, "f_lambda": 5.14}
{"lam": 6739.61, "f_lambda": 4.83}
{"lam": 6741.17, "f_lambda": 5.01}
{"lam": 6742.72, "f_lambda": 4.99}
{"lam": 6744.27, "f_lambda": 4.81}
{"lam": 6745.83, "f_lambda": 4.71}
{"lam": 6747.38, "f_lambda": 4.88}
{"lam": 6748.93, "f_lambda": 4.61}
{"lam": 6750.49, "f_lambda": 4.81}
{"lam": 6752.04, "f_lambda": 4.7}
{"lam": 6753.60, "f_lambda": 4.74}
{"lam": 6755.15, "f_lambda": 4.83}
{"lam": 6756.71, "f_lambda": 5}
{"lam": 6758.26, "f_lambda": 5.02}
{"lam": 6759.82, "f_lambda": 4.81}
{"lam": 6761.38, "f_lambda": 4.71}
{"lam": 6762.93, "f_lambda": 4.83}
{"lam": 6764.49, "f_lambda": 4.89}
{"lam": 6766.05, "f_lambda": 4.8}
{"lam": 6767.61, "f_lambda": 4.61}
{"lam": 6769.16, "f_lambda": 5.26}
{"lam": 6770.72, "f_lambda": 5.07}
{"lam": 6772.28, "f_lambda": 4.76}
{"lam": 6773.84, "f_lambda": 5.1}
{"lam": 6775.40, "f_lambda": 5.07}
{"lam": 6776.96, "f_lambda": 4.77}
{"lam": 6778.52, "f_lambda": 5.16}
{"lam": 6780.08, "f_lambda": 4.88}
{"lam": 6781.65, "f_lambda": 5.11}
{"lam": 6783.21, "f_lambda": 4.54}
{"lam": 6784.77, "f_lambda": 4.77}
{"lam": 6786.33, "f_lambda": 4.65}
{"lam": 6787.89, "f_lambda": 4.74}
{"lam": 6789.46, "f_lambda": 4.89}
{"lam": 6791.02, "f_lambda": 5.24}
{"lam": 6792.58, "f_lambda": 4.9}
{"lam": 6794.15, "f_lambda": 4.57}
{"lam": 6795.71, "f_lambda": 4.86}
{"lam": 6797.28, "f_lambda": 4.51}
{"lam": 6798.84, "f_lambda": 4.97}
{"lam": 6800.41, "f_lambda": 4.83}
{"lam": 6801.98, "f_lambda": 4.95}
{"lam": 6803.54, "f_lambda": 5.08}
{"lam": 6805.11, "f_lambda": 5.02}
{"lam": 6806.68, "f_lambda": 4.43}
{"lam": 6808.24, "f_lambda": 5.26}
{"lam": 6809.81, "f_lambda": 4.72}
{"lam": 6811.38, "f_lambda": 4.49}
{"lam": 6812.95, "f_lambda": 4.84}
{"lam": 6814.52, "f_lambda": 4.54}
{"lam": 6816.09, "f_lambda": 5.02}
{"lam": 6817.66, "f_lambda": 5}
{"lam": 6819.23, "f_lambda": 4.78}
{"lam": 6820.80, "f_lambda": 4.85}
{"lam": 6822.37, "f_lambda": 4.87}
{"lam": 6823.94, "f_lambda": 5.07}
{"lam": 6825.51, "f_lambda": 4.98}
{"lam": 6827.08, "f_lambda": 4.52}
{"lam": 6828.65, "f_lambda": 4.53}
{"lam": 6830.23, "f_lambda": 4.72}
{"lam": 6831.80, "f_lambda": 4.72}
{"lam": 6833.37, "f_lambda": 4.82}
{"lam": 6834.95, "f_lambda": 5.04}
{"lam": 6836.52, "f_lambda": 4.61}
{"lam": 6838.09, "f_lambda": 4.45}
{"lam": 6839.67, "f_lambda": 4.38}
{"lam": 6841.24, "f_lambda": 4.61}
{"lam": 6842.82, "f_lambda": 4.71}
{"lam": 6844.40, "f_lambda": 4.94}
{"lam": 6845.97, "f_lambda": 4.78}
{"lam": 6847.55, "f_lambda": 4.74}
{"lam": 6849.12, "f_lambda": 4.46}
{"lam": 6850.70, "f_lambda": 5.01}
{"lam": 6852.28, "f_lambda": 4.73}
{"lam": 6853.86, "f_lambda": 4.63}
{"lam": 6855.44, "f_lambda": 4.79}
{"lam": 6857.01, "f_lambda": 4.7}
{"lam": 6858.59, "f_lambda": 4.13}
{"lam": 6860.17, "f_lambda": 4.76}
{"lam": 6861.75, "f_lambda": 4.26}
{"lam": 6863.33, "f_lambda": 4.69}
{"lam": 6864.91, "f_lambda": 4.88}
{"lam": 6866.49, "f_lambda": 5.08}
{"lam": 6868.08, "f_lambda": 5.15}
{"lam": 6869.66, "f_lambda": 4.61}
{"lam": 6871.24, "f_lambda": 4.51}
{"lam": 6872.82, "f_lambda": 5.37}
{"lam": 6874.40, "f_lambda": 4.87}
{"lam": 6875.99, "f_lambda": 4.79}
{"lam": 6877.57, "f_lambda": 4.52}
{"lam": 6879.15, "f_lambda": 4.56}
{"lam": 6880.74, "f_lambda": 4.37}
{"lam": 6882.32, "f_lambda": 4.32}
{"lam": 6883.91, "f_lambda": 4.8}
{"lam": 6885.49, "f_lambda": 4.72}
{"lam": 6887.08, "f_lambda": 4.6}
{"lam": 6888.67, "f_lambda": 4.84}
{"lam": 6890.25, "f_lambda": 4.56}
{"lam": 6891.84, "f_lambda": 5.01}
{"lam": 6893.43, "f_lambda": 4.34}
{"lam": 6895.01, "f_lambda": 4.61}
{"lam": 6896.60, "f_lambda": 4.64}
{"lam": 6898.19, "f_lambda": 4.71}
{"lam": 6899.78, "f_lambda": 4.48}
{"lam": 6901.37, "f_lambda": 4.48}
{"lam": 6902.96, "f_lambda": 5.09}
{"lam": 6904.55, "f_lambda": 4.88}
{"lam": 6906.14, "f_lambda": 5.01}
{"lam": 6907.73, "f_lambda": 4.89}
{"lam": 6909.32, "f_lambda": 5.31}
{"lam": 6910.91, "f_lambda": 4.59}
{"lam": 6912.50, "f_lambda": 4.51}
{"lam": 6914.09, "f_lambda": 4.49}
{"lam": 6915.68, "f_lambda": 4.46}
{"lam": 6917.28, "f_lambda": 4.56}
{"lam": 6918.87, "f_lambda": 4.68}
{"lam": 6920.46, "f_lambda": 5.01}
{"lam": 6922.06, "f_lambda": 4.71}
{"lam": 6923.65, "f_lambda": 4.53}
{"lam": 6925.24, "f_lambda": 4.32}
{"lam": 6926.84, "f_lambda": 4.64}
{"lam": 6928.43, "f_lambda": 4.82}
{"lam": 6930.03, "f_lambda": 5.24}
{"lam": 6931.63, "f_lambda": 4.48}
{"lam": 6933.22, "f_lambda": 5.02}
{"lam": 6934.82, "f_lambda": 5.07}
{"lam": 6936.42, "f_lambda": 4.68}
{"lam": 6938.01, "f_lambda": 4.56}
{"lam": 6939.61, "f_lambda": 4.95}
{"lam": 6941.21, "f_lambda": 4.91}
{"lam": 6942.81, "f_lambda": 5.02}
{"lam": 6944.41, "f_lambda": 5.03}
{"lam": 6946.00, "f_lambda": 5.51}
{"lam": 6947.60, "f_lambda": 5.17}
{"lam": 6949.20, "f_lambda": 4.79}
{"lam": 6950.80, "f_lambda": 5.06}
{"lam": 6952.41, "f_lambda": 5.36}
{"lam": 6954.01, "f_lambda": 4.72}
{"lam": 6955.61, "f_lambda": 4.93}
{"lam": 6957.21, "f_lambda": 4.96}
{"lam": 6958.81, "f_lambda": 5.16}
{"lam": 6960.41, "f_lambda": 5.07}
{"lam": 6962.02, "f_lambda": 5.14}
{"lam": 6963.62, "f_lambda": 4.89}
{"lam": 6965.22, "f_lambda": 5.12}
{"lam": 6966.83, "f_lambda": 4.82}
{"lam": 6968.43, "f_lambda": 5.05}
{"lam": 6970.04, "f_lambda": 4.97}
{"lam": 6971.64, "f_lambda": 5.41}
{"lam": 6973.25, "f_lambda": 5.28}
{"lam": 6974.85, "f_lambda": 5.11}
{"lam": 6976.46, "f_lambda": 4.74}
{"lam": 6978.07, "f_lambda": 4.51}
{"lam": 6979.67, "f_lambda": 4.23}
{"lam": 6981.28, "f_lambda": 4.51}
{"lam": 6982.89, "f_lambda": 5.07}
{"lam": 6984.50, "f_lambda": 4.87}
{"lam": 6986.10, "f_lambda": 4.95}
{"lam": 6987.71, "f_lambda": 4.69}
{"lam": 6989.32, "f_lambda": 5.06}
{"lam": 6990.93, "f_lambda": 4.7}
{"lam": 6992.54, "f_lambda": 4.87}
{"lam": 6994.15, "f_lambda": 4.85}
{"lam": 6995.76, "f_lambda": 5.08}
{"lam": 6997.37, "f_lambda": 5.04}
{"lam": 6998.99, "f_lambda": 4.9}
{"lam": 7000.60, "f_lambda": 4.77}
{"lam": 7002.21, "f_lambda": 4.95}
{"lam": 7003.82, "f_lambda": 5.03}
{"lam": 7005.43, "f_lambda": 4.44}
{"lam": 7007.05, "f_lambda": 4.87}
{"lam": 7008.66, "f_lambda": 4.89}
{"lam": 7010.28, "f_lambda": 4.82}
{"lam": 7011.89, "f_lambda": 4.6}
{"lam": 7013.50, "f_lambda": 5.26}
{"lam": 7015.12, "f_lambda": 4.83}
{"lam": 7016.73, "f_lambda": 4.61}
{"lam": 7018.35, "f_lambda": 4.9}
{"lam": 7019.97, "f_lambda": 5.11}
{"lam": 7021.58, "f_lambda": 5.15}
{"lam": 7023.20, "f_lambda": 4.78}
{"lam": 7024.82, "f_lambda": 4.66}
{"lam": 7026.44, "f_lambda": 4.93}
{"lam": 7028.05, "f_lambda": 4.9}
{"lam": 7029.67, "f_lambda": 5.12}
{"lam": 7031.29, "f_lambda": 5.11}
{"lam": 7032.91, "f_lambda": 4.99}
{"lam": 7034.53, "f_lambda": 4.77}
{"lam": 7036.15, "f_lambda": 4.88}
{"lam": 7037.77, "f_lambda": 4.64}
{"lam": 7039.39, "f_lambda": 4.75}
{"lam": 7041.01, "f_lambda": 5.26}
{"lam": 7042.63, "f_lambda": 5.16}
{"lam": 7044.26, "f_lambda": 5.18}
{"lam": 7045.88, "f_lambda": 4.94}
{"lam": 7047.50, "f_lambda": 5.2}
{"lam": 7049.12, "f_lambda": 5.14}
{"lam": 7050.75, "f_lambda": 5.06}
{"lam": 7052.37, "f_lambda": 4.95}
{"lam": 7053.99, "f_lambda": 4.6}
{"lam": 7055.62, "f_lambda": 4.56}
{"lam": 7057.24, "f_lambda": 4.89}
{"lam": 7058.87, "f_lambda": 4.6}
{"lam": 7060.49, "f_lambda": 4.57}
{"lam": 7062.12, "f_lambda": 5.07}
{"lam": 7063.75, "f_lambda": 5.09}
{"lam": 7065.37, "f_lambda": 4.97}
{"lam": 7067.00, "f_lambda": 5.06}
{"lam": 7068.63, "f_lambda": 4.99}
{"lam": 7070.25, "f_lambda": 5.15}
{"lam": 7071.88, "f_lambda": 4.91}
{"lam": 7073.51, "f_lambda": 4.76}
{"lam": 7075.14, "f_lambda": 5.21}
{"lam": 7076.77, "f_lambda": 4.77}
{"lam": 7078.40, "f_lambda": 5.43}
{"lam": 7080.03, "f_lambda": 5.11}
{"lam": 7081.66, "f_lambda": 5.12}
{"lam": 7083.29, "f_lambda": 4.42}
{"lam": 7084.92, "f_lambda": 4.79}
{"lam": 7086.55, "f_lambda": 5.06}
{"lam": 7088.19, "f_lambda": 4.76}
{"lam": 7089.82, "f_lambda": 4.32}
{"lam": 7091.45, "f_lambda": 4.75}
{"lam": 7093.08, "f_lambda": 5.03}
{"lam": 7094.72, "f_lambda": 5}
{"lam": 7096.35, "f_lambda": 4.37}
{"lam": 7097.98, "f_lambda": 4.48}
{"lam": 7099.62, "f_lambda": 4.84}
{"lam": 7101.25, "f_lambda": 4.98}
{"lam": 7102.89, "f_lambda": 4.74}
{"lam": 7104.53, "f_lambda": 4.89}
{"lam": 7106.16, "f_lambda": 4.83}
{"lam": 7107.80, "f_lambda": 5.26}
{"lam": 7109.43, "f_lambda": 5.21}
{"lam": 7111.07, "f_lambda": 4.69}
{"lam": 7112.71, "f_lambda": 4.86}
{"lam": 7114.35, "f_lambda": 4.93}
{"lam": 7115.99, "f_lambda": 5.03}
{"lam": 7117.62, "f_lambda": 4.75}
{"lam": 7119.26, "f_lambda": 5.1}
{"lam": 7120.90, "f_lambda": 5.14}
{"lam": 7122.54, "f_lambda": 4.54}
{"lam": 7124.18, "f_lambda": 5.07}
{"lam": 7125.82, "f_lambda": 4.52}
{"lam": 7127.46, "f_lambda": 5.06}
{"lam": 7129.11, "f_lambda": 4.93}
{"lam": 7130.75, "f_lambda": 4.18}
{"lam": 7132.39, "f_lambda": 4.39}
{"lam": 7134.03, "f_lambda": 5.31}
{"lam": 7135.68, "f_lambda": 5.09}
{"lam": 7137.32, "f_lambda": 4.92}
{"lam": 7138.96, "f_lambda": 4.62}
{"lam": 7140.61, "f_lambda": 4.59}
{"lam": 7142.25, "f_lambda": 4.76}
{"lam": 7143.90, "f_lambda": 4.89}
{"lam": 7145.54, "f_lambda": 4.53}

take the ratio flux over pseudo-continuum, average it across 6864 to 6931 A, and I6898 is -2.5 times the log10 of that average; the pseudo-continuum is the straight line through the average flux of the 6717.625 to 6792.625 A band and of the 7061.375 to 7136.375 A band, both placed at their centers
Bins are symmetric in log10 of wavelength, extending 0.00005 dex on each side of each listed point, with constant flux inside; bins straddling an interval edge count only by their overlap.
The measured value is 0.04 mag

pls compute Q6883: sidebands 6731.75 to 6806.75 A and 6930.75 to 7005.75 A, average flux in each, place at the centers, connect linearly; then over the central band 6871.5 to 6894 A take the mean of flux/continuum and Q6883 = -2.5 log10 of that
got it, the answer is 0.05 mag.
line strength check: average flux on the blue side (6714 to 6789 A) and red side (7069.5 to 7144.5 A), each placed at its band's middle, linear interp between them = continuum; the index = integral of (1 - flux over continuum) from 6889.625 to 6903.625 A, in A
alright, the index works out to 0.6 A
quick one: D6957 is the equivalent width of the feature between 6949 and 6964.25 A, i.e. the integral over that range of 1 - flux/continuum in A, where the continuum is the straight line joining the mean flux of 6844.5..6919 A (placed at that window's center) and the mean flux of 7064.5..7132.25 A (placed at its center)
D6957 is -0.8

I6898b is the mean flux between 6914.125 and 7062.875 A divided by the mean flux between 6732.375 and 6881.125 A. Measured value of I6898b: 1.0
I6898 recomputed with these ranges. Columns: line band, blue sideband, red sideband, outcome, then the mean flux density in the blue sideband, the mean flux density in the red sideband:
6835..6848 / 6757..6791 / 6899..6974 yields 0.05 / 4.89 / 4.89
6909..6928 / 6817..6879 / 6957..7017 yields 0.04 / 4.74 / 4.9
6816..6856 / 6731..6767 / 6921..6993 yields 0.03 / 4.86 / 4.91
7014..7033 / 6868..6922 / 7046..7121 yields -0.02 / 4.71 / 4.9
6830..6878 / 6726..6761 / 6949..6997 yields 0.04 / 4.87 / 4.93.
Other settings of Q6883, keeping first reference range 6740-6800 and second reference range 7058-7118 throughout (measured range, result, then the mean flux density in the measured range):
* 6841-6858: 0.03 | 4.73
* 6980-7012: 0.01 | 4.84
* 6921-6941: 0.03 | 4.76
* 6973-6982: 0.04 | 4.7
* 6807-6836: 0.01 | 4.81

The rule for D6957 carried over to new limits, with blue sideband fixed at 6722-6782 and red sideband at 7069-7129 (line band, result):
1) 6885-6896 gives 0.5 A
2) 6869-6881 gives 0.5 A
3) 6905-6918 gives 0.4 A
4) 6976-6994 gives 0.5 A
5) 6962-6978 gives -0.4 A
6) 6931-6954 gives -0.3 A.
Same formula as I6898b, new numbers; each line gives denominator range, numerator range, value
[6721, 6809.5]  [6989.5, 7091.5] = 1.00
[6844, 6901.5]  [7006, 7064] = 1.05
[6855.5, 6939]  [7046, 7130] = 1.04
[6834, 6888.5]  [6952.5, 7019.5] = 1.04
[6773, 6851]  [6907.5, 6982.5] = 1.01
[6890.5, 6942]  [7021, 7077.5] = 1.04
